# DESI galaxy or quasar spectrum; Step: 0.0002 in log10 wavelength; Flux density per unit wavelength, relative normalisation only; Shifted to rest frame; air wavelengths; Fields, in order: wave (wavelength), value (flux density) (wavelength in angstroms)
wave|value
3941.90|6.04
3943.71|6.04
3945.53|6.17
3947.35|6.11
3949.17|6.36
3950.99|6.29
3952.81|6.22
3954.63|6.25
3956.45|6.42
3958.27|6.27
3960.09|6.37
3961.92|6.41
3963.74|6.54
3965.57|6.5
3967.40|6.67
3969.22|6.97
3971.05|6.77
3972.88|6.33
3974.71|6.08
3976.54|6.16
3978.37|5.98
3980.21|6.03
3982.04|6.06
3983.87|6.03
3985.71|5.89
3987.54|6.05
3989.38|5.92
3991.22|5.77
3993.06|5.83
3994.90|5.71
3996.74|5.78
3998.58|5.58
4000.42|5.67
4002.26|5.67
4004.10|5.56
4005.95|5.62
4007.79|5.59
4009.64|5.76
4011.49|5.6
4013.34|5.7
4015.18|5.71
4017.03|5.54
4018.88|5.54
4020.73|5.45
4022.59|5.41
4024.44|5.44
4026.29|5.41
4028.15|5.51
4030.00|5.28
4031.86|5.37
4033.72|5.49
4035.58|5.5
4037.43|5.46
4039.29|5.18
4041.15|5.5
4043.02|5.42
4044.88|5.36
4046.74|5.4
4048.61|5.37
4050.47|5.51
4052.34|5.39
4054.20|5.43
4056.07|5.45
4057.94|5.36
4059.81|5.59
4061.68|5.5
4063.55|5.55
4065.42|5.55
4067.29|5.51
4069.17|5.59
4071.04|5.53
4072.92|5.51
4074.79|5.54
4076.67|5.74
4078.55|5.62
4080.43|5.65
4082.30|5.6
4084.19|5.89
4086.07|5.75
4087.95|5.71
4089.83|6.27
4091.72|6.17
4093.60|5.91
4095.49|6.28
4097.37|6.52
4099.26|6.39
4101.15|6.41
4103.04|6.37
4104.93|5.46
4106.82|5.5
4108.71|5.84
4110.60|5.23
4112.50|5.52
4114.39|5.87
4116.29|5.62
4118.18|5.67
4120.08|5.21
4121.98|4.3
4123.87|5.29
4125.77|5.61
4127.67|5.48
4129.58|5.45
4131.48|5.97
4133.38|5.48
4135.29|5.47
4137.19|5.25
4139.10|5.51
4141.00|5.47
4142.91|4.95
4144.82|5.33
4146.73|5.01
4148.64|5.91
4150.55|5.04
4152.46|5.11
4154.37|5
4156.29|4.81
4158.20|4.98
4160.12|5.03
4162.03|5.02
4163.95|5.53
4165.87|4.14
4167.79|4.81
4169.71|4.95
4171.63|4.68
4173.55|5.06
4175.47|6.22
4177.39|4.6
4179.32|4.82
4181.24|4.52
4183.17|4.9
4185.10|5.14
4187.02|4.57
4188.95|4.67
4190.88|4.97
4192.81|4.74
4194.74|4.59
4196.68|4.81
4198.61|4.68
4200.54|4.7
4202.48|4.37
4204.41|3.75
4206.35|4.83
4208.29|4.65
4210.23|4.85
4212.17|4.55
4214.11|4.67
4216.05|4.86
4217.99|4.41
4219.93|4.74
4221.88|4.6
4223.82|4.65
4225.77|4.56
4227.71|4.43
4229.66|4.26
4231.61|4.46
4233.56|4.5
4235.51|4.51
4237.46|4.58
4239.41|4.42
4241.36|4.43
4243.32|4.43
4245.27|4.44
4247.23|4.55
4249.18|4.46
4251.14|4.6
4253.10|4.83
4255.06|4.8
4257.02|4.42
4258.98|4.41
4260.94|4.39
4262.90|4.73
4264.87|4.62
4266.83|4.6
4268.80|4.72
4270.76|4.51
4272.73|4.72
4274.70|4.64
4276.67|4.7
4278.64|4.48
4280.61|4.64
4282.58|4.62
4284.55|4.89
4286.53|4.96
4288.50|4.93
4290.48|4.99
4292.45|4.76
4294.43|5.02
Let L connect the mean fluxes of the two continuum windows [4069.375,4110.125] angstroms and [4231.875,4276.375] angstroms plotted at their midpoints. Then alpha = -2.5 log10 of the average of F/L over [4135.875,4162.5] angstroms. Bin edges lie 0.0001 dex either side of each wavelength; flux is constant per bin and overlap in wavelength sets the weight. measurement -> 0.05 mag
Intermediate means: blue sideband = 5.88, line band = 5.18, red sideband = 4.56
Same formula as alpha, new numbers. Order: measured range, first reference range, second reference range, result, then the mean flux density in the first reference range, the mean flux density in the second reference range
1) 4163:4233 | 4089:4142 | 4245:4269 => 0.07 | 5.69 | 4.58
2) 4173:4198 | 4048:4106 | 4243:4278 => 0.04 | 5.75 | 4.59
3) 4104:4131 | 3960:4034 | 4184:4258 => -0.05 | 5.87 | 4.59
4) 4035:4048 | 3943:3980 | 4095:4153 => 0.11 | 6.34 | 5.56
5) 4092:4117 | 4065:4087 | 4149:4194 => -0.10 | 5.62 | 4.94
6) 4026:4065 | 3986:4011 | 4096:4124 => 0.06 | 5.73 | 5.7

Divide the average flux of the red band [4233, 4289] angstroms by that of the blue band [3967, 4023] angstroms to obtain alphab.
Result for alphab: 0.78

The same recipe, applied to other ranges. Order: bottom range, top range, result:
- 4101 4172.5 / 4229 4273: 0.85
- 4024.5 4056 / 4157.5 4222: 0.88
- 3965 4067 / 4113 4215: 0.88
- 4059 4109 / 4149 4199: 0.85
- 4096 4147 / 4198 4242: 0.81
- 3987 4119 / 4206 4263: 0.81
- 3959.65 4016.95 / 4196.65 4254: 0.76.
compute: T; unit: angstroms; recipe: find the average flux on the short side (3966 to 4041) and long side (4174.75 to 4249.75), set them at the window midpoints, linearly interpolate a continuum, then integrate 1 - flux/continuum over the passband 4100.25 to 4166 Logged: -4.0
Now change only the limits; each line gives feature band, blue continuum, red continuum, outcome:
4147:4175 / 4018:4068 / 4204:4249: -1.0 angstroms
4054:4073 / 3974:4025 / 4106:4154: 0.2 angstroms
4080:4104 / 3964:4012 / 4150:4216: -3.2 angstroms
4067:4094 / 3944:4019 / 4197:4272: -1.4 angstroms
